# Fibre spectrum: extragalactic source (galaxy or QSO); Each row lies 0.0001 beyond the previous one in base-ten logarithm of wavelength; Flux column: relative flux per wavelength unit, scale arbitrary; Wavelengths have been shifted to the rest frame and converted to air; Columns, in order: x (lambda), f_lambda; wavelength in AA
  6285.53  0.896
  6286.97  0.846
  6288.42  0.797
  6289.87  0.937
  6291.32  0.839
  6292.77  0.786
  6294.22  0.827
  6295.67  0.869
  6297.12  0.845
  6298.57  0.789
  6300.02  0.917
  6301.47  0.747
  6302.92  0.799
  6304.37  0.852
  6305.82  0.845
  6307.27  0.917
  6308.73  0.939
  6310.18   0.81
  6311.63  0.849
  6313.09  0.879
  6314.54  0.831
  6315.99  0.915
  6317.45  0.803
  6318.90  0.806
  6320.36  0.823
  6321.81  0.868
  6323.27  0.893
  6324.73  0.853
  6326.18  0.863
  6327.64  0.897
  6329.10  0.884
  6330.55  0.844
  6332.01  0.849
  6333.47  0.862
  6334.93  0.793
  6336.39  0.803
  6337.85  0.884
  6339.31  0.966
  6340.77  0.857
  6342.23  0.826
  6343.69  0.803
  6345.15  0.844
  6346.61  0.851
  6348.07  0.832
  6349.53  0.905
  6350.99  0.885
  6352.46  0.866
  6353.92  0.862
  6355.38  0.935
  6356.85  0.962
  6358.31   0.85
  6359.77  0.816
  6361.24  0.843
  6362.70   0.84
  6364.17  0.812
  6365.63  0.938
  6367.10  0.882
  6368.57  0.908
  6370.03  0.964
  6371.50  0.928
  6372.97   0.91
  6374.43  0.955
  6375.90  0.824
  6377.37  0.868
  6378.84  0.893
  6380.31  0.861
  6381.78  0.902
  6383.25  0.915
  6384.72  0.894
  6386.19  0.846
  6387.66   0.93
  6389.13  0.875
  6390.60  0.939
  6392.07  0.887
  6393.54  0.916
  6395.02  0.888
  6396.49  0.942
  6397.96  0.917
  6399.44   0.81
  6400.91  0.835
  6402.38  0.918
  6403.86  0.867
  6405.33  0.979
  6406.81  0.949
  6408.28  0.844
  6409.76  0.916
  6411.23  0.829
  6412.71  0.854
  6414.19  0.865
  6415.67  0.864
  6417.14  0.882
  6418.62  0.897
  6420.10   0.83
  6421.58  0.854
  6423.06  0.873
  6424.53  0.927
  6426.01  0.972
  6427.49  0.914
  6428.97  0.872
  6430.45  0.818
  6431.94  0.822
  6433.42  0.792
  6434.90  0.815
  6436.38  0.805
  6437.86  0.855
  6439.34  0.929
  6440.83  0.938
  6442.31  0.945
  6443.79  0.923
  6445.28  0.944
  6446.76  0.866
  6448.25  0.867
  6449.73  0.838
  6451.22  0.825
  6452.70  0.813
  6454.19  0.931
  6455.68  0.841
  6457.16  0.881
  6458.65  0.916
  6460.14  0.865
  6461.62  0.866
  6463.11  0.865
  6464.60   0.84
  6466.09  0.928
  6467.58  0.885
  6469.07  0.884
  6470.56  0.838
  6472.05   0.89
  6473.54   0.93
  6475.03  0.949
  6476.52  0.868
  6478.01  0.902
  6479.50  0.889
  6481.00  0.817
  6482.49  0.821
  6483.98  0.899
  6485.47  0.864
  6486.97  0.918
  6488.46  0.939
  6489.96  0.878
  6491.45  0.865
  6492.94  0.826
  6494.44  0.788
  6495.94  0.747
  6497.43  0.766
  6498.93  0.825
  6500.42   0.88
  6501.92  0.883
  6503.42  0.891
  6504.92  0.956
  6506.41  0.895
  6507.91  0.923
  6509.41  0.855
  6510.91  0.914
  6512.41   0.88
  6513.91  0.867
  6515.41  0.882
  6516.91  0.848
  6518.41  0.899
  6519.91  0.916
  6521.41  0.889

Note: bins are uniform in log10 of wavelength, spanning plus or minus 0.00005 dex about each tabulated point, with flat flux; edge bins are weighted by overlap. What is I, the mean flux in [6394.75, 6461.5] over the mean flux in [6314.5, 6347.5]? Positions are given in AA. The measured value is 1.03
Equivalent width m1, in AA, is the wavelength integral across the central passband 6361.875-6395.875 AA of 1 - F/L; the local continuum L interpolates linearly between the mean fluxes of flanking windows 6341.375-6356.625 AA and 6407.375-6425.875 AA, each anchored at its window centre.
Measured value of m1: -1.0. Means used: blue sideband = 0.864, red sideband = 0.874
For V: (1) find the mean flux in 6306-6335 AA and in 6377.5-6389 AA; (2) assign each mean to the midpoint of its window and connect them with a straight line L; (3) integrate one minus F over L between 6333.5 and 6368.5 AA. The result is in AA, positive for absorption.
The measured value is 0.4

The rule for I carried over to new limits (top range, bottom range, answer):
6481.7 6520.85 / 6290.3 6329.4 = 1.02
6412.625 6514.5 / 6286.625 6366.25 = 1.02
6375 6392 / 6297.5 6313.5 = 1.04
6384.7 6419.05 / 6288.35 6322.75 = 1.05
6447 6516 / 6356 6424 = 0.98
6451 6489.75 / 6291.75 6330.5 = 1.04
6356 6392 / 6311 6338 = 1.04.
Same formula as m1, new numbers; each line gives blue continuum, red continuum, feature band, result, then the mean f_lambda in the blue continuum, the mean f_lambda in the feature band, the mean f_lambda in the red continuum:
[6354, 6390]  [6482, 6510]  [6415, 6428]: -0.16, 0.889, 0.891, 0.865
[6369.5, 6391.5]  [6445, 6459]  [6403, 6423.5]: 0.15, 0.9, 0.879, 0.869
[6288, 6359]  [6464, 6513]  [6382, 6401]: -0.67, 0.857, 0.894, 0.874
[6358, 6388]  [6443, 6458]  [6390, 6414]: -0.32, 0.885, 0.892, 0.873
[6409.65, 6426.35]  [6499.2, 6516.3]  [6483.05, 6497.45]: 0.58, 0.877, 0.853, 0.891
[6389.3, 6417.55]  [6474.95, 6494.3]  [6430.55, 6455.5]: 0.42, 0.889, 0.867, 0.874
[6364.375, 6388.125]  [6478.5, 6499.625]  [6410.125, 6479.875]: -0.80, 0.899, 0.877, 0.846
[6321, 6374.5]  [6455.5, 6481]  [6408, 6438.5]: 0.60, 0.873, 0.862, 0.884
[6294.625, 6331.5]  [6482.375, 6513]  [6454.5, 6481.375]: -0.52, 0.853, 0.882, 0.868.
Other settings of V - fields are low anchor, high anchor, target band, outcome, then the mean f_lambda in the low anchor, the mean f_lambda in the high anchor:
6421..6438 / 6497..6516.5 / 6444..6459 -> -0.1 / 0.86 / 0.879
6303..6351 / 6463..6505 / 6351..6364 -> -0.2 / 0.857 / 0.869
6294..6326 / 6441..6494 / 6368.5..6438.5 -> -1.3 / 0.85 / 0.881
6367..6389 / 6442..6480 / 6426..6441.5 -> 0.5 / 0.898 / 0.884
